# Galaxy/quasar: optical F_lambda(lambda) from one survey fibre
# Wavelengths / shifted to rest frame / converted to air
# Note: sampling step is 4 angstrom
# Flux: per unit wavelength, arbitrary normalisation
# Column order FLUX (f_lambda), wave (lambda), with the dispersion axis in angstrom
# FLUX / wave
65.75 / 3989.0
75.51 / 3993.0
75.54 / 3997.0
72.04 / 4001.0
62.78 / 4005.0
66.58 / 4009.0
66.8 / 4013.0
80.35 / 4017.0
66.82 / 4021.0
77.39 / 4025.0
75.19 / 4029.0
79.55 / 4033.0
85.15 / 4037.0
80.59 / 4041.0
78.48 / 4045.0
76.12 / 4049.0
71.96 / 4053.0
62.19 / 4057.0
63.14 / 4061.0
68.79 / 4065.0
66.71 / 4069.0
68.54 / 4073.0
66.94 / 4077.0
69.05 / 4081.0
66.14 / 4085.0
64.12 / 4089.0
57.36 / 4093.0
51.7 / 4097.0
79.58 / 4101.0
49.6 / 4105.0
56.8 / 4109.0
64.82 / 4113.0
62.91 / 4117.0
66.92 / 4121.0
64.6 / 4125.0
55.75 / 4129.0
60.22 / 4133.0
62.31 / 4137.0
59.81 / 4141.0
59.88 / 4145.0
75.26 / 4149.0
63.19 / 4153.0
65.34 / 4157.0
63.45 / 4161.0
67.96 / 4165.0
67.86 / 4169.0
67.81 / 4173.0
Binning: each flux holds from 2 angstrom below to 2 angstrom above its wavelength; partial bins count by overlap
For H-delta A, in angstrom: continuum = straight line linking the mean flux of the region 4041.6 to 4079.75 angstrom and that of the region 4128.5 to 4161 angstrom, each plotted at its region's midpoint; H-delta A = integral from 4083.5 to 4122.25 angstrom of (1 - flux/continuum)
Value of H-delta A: 2.6 angstrom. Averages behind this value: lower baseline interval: 69.6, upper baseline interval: 63.1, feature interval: 61.8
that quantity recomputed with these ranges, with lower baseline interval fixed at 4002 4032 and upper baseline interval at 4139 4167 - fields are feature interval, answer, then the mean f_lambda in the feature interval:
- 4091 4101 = 1.19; 59.5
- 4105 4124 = 1.47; 61.6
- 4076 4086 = 0.11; 67.5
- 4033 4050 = -2.47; 80.3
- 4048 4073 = 0.48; 67.9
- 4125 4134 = 0.93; 59.2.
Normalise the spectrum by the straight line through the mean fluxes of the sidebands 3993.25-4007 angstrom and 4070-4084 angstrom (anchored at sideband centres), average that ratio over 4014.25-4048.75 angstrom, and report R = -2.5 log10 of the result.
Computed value -0.12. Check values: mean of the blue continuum 70.8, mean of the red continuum 67.9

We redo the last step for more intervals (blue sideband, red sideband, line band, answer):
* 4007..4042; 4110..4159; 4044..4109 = 0.06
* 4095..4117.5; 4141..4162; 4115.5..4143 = 0.02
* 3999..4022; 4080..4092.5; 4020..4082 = -0.08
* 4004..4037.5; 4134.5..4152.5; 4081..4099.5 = 0.11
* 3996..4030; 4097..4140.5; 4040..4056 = -0.11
